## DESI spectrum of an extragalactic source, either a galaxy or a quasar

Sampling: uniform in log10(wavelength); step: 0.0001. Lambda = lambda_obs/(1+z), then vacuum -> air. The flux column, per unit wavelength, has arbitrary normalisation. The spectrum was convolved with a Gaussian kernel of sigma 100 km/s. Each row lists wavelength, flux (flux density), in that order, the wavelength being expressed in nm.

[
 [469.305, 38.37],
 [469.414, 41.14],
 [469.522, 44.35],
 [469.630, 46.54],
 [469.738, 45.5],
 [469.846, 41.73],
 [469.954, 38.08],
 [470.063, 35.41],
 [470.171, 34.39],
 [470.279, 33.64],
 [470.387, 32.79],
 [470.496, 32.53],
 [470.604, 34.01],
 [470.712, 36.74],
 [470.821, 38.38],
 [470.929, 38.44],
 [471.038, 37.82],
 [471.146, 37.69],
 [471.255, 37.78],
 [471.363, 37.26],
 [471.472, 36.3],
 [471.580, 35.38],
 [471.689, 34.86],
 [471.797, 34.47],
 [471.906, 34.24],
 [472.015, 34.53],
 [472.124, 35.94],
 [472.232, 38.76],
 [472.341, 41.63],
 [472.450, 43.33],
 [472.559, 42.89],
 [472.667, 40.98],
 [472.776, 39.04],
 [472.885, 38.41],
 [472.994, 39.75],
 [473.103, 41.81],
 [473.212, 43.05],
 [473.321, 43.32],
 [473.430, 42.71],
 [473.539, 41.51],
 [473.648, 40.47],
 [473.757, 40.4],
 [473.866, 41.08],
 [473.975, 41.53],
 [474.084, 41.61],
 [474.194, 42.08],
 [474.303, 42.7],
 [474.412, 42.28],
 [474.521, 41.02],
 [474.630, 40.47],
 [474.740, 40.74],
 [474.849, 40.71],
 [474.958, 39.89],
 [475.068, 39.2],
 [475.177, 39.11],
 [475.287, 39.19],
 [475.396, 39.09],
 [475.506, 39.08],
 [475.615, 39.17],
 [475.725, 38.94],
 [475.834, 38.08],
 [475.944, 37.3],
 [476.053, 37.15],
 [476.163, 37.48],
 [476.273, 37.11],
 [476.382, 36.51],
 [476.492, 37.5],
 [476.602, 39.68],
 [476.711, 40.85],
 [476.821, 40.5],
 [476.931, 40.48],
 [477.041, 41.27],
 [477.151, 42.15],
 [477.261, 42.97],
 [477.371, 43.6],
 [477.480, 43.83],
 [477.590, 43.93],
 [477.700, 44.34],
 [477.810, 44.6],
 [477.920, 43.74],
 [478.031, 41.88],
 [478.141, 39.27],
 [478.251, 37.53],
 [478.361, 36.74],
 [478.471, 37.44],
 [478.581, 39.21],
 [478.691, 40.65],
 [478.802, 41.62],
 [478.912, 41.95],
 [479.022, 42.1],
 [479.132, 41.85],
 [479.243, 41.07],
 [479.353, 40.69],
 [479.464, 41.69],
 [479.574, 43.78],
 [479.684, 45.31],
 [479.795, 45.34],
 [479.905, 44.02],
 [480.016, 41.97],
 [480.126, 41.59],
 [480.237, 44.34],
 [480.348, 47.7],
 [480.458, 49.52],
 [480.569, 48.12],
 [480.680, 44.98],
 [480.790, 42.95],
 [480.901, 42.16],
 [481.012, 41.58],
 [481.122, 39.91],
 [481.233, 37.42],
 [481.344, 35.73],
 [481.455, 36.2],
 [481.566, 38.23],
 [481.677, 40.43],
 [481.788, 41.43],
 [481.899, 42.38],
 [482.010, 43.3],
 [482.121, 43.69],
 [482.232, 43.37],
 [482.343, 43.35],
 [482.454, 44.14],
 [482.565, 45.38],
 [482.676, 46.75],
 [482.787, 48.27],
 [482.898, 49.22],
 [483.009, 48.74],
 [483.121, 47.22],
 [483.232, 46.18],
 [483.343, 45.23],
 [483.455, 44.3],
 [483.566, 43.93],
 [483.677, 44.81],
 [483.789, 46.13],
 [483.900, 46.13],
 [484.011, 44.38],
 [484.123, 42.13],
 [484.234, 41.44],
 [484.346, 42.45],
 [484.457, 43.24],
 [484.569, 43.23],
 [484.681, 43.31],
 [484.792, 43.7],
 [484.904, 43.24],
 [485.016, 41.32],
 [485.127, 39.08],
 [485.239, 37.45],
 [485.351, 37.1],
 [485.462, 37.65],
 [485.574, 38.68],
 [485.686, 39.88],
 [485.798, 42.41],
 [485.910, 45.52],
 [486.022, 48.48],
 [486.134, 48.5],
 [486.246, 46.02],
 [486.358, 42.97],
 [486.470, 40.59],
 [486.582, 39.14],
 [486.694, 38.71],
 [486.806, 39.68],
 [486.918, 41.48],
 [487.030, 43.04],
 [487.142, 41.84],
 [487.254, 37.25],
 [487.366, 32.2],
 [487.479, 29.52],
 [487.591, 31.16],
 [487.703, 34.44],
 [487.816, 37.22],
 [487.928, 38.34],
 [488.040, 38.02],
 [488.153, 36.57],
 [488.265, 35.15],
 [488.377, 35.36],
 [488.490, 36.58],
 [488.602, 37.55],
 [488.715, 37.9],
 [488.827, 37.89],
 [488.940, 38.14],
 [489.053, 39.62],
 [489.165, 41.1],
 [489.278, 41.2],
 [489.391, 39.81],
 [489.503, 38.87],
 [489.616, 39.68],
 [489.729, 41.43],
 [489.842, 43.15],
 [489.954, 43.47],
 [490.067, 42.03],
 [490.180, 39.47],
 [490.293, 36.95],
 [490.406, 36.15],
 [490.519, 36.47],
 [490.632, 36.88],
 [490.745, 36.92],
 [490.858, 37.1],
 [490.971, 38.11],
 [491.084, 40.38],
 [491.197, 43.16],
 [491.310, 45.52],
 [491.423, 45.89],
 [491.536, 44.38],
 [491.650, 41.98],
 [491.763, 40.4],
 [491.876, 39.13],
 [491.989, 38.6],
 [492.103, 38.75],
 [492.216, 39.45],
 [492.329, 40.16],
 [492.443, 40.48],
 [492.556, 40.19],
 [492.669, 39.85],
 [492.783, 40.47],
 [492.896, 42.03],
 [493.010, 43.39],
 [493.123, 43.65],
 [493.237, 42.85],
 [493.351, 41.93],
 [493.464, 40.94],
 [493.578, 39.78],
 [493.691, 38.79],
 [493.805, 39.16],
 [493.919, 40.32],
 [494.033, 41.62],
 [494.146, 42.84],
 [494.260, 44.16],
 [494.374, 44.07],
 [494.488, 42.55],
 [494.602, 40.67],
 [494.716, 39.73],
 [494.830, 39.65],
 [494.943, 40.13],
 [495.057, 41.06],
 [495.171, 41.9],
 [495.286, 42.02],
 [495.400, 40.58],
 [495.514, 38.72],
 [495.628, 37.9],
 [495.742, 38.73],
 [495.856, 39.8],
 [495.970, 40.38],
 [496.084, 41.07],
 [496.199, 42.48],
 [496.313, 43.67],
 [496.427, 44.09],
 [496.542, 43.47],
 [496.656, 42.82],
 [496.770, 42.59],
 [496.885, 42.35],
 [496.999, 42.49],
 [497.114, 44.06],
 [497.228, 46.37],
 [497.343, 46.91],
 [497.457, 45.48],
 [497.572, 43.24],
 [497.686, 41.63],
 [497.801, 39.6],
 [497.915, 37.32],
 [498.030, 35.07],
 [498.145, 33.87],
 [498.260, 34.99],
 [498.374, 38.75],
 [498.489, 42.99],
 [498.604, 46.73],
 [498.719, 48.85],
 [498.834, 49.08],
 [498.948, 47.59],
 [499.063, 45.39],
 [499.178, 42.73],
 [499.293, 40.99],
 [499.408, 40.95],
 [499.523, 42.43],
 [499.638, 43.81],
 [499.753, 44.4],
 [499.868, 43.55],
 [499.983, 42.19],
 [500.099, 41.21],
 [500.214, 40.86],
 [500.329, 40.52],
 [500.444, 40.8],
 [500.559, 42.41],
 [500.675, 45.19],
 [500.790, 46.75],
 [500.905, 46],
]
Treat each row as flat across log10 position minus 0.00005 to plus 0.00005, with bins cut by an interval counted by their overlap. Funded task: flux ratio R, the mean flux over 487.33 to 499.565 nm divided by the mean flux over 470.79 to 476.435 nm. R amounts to 1.03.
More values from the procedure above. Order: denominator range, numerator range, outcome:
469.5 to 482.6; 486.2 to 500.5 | 1.01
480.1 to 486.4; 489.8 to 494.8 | 0.94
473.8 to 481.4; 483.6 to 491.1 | 0.97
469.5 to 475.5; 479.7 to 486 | 1.10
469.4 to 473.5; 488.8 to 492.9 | 1.04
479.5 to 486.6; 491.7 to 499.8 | 0.96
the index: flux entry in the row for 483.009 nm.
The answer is 48.74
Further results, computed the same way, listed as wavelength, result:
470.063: 35.41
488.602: 37.55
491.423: 45.89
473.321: 43.32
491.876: 39.13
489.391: 39.81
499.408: 40.95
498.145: 33.87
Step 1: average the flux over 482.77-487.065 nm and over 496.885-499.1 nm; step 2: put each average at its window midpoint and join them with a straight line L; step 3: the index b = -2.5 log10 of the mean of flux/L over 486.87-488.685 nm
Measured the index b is 0.18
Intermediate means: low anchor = 43.2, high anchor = 42.6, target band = 36.6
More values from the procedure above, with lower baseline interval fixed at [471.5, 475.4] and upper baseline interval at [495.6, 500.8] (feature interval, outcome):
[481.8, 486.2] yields -0.071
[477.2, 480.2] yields -0.040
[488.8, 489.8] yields 0.045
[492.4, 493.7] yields 0.014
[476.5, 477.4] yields -0.023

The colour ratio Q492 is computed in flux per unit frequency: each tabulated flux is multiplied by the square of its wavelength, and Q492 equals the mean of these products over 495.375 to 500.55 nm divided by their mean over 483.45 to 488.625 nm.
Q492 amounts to 1.1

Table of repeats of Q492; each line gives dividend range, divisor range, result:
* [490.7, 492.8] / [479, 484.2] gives 0.97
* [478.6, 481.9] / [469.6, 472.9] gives 1.16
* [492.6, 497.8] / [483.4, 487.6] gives 1.05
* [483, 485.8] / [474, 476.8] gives 1.12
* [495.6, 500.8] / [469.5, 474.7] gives 1.20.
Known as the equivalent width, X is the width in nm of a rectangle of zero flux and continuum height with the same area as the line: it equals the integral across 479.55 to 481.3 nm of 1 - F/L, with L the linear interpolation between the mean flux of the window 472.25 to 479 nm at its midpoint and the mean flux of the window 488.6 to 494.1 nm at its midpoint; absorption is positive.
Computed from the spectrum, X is -0.140 nm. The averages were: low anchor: 40.6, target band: 43.7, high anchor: 40.3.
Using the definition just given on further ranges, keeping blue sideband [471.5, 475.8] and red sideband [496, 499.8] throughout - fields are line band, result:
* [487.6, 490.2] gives 0.18 nm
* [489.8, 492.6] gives 0.11 nm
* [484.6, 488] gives 0.11 nm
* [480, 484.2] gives -0.30 nm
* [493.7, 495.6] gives 0.05 nm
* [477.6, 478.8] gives -0.01 nm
